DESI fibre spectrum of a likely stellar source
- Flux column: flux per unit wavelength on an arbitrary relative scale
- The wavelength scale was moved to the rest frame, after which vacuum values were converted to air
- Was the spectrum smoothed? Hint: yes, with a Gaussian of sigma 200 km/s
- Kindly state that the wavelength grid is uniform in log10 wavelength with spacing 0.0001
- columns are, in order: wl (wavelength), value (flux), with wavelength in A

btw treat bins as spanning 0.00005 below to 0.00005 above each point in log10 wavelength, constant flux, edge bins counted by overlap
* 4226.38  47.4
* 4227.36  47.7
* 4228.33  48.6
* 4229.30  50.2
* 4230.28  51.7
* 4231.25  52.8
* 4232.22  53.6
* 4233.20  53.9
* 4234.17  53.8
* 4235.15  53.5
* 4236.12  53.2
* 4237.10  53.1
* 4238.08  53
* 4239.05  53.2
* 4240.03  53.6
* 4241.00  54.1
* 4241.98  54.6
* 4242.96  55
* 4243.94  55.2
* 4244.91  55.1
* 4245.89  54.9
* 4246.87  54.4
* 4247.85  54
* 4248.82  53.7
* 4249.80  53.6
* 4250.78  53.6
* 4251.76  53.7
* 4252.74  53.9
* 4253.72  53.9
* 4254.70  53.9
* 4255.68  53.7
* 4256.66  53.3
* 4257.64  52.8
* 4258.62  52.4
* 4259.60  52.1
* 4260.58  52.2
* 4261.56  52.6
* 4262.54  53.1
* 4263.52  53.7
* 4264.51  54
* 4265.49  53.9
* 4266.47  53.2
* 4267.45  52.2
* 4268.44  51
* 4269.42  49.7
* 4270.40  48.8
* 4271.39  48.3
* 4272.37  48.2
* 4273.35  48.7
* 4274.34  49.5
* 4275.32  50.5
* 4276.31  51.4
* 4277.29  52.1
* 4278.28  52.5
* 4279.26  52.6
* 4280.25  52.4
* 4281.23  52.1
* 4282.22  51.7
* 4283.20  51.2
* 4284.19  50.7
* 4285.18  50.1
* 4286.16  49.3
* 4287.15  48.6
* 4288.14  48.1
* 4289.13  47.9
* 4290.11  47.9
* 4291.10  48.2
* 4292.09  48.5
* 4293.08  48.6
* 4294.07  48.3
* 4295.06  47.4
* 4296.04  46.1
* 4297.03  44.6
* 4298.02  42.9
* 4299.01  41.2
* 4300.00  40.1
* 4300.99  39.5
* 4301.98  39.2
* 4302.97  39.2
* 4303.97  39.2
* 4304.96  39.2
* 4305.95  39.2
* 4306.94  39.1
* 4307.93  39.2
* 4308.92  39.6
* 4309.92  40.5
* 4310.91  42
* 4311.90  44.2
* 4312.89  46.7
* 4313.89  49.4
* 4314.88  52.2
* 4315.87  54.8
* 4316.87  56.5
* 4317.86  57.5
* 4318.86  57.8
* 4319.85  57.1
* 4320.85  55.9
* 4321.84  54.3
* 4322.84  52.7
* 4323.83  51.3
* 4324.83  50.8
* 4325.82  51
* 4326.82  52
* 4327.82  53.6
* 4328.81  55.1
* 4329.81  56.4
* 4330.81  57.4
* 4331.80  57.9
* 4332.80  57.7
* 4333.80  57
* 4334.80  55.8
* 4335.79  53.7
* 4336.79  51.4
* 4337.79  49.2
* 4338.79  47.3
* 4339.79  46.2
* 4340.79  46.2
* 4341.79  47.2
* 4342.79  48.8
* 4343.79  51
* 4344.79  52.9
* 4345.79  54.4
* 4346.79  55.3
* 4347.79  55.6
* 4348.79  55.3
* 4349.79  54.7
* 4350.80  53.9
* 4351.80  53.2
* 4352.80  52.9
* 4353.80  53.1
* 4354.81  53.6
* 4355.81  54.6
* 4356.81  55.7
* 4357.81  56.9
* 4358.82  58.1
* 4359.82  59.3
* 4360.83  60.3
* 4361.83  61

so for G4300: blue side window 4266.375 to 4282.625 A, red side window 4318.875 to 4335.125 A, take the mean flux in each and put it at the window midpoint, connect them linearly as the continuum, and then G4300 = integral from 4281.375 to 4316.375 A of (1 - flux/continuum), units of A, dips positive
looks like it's 4.85 A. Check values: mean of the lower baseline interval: 50.8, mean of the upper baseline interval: 54.8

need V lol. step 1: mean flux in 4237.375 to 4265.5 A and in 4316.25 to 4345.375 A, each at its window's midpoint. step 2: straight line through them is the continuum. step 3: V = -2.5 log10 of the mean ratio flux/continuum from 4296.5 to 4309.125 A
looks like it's 0.307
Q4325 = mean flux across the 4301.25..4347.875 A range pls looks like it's 49.9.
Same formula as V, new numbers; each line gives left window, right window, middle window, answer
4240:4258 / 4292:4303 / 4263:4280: -0.04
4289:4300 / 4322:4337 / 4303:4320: 0.09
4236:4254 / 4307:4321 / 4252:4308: 0.06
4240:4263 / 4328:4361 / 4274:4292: 0.07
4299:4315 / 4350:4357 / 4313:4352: -0.11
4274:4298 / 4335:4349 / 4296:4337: 0.03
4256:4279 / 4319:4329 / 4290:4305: 0.20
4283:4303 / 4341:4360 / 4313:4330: -0.08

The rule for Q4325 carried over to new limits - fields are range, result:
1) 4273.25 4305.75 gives 47.2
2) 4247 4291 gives 51.6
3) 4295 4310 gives 40.8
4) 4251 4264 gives 53.2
